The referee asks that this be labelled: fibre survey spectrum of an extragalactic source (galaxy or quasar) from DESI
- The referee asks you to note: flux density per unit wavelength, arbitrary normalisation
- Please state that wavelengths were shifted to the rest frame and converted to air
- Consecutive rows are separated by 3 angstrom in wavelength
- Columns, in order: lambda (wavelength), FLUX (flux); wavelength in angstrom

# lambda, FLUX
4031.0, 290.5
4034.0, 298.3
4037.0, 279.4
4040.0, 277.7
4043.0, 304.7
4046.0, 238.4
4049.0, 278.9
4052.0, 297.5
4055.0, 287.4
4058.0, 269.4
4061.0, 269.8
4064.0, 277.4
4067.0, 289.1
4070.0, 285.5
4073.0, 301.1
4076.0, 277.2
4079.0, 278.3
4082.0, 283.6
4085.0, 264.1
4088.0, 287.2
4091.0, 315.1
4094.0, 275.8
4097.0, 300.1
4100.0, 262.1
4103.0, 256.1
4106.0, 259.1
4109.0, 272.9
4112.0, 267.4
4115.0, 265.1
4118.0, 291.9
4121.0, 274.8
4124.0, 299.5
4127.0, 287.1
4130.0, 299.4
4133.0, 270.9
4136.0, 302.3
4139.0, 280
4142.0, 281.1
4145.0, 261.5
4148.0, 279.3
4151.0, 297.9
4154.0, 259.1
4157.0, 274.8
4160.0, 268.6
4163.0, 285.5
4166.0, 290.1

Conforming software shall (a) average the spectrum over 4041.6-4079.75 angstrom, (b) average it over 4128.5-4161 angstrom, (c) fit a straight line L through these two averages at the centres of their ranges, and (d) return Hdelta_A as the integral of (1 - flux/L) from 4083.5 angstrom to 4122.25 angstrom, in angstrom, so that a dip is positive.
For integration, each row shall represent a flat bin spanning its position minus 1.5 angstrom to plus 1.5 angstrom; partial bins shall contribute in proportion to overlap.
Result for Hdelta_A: 0.6 angstrom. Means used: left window 281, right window 280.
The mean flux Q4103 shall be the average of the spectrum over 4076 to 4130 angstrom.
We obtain 279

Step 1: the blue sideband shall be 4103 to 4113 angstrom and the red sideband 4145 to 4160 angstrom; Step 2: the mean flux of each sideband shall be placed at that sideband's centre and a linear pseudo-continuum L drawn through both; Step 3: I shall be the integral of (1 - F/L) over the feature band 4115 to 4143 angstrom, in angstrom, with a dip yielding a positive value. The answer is -1.7 angstrom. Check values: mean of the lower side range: 265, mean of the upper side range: 275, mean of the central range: 286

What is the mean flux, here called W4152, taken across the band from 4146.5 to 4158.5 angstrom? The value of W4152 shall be 278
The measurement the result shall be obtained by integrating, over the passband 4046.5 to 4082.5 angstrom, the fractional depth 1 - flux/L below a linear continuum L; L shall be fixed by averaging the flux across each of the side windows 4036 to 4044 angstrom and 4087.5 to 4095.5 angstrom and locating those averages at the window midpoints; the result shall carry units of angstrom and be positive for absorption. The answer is 1.02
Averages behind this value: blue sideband 287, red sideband 293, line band 282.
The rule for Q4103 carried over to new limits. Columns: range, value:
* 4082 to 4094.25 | 286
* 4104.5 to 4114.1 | 266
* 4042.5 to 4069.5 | 278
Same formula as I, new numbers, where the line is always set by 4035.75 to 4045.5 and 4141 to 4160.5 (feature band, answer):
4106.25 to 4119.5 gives 0.2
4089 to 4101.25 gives -0.4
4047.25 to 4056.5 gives -0.2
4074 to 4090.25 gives -0.1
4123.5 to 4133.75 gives -0.5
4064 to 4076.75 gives -0.3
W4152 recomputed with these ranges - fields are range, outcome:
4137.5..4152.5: 280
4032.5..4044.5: 290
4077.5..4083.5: 281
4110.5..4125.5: 280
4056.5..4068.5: 276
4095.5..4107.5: 269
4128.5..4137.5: 291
